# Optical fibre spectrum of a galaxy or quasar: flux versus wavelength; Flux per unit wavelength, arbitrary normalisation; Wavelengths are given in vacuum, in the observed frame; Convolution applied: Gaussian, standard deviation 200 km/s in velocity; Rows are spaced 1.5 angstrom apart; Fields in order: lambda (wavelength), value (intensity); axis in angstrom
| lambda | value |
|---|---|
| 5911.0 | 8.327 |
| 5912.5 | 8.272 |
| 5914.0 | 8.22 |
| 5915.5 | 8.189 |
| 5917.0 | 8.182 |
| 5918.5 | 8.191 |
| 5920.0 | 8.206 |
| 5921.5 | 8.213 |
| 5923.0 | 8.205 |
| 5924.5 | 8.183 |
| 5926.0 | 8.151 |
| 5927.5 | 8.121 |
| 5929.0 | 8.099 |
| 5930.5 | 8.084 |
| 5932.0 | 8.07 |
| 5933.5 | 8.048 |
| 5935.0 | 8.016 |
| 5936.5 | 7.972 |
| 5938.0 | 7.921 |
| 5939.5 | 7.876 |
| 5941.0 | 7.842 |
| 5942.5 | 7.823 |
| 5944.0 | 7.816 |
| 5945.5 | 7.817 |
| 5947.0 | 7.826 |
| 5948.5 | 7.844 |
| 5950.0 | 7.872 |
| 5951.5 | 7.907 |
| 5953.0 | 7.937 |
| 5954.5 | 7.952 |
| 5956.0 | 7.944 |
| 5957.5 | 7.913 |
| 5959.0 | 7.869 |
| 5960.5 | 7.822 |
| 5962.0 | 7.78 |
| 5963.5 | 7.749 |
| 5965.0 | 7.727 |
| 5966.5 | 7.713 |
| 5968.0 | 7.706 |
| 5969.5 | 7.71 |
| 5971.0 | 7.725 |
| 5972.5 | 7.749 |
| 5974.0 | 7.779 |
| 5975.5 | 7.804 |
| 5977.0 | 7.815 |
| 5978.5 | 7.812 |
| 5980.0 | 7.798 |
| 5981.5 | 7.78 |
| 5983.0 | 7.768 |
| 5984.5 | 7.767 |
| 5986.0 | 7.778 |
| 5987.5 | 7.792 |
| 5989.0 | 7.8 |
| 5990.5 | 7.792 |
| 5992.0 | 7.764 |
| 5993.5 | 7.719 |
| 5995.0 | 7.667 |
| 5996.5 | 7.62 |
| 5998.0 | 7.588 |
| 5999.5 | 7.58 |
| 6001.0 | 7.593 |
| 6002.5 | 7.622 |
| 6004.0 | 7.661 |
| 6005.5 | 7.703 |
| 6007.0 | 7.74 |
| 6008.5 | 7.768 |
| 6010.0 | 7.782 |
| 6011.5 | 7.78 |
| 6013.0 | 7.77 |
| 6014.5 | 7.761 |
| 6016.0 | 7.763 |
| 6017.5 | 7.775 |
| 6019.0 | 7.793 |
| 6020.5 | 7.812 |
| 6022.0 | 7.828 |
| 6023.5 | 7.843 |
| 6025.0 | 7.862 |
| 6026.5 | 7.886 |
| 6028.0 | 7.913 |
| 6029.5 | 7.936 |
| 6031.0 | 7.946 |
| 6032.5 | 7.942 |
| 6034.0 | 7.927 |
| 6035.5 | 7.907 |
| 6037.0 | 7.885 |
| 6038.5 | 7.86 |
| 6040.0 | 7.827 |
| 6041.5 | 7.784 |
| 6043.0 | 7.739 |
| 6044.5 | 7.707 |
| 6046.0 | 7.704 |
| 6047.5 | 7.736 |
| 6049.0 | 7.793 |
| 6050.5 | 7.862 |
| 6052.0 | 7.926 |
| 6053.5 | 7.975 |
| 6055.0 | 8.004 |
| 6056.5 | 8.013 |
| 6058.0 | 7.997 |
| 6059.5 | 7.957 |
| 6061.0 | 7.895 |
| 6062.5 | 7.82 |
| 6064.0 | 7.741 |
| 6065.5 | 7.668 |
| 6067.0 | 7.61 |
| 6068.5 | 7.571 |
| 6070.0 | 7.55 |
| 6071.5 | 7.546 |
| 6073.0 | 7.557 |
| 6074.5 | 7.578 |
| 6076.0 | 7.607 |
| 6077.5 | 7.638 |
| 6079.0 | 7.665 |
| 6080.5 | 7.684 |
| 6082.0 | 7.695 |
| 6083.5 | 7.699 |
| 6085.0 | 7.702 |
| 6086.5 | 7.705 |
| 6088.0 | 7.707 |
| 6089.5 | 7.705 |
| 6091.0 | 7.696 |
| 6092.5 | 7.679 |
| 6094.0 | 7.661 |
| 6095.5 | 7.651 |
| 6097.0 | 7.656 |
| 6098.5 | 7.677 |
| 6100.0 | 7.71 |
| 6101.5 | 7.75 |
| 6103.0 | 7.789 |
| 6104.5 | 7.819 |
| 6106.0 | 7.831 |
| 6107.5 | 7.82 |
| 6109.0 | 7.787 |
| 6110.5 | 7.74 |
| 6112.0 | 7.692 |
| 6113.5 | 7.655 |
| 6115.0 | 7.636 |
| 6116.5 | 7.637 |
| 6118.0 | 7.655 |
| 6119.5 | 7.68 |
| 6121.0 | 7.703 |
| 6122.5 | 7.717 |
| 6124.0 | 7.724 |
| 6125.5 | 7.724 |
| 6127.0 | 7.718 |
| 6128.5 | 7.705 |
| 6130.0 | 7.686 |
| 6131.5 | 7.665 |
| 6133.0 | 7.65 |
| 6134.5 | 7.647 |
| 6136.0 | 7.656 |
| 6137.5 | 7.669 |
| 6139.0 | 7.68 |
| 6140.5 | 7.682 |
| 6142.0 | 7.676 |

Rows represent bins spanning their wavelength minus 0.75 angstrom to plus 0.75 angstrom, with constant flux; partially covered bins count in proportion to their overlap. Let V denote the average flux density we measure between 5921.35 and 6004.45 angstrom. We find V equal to 7.84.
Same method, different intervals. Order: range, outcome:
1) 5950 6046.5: 7.79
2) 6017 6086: 7.79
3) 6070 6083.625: 7.62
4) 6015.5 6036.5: 7.87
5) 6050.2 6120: 7.73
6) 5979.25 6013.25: 7.72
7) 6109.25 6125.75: 7.69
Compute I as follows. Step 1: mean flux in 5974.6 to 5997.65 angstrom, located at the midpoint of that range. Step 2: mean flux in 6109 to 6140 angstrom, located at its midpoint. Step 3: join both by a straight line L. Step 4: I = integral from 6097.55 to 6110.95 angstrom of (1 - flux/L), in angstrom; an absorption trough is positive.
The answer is -0.13 angstrom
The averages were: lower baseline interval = 7.76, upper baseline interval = 7.68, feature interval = 7.77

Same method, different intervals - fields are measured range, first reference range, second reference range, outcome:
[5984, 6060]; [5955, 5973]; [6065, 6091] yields -0.9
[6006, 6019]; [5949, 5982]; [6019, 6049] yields 0.1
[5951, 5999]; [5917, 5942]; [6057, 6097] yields 1.1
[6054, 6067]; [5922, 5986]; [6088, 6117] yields -0.2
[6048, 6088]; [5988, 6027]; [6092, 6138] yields -0.1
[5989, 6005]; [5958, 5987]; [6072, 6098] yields 0.2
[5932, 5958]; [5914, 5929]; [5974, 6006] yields 0.4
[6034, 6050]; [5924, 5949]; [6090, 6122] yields 0.0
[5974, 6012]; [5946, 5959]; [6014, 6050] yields 0.6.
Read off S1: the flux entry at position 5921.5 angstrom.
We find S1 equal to 8.213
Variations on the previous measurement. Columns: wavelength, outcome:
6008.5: 7.768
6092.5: 7.679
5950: 7.872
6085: 7.702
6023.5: 7.843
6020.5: 7.812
